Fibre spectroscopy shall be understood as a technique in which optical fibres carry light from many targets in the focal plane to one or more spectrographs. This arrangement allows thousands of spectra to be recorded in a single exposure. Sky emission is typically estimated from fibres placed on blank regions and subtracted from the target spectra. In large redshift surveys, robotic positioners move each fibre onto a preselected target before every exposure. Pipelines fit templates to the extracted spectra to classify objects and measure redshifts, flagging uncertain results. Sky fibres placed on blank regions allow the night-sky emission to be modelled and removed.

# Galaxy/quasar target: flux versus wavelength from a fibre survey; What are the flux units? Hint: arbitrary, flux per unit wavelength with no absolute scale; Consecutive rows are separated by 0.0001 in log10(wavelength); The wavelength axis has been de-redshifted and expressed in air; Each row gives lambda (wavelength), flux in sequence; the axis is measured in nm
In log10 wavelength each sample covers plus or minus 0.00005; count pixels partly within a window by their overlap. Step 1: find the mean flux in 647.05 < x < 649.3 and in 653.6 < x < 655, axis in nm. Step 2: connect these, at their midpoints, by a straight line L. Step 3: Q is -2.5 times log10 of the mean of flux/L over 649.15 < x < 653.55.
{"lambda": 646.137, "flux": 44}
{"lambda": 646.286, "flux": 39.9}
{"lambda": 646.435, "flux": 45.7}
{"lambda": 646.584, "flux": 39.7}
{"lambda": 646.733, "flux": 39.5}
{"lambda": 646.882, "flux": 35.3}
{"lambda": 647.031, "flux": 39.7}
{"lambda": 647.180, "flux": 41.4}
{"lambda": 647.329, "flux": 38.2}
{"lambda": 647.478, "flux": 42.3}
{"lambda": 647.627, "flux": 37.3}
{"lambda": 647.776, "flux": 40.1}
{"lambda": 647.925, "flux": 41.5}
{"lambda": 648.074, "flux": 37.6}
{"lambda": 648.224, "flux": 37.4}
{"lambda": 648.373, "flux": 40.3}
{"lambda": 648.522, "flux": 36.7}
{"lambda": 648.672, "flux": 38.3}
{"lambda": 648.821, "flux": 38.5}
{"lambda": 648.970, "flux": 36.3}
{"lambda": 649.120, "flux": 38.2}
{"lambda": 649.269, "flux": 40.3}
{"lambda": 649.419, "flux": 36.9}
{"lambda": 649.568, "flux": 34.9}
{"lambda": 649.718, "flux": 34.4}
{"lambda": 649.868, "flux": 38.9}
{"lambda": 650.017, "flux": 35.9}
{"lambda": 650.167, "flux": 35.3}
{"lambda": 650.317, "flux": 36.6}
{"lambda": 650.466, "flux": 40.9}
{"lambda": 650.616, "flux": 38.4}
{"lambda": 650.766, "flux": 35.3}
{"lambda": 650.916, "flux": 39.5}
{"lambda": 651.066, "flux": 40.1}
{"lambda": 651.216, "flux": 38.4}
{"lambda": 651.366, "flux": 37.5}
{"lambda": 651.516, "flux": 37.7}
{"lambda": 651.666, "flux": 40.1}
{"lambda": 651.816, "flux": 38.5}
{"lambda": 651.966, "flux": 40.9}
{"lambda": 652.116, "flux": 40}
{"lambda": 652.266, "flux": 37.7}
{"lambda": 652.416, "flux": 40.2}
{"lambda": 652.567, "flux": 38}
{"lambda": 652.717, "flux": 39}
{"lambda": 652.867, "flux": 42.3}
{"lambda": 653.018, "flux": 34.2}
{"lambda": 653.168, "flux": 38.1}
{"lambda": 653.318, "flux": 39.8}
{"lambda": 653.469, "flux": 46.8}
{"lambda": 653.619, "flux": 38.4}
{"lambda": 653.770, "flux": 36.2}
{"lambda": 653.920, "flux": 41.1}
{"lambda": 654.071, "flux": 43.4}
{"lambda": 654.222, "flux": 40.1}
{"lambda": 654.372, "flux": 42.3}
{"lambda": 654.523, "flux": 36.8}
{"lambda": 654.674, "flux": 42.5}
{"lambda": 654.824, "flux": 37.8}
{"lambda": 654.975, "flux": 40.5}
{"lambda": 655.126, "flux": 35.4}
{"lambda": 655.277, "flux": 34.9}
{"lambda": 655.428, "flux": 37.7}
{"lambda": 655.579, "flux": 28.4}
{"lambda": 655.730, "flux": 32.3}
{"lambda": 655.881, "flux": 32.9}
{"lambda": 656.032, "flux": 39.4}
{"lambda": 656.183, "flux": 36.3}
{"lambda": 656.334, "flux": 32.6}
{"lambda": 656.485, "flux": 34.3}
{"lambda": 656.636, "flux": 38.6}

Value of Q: 0.03 mag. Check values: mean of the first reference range 39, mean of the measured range 38.5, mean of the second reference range 39.9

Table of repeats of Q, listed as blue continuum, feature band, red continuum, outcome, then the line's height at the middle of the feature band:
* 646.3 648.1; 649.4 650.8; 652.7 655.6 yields 0.078 mag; 39.5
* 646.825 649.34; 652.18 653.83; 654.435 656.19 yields -0.060 mag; 37.1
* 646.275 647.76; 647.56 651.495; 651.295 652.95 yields 0.047 mag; 39.6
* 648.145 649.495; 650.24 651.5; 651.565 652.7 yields 0.015 mag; 38.8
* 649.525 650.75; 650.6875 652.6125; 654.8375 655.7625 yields -0.069 mag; 36.4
